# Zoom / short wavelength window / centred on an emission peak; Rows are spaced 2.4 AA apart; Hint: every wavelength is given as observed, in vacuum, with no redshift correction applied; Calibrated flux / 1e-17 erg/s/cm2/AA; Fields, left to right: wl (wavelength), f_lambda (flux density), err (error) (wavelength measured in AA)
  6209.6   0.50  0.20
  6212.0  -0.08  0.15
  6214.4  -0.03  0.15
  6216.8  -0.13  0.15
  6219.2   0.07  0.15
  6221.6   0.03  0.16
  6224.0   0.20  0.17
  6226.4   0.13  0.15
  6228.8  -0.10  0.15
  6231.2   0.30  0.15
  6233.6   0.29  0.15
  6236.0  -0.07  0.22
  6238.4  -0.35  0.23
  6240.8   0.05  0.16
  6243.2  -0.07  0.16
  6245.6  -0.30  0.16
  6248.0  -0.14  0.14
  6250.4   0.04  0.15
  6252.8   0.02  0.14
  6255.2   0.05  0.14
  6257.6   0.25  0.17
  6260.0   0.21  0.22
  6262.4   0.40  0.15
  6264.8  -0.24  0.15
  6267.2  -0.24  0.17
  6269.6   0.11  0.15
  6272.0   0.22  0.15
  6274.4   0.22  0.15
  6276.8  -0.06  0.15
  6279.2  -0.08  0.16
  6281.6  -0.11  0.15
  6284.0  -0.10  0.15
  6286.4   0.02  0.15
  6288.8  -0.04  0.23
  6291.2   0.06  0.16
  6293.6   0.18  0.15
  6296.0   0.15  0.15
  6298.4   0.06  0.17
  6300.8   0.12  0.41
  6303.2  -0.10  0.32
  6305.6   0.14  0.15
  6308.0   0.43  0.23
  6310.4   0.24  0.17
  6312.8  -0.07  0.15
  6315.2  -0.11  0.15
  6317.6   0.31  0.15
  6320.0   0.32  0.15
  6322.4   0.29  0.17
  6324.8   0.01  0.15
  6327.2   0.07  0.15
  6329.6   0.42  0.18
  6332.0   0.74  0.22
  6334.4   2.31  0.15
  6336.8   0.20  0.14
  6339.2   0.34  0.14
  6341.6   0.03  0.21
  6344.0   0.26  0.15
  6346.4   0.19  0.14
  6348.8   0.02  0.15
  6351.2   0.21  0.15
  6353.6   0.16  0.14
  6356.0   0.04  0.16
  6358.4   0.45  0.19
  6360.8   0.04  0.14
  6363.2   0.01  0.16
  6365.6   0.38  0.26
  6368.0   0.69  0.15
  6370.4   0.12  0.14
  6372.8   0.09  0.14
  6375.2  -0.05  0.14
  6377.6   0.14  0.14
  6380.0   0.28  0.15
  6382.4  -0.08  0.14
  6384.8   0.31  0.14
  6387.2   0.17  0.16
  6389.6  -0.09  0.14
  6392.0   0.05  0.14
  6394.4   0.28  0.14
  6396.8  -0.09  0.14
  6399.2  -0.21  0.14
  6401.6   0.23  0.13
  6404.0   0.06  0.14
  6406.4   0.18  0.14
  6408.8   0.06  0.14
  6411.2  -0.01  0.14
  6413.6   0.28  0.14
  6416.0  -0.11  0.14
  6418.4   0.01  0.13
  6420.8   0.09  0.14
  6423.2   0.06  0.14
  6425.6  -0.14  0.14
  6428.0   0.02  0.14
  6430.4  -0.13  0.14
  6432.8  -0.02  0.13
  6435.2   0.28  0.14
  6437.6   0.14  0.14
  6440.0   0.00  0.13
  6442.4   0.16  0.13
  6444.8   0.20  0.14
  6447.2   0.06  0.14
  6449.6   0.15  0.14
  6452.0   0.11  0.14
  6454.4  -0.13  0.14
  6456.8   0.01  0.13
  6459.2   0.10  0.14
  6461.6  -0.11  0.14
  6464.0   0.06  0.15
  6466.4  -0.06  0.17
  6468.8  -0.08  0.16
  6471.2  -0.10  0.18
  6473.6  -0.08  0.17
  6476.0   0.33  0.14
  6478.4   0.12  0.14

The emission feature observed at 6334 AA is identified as H-gamma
